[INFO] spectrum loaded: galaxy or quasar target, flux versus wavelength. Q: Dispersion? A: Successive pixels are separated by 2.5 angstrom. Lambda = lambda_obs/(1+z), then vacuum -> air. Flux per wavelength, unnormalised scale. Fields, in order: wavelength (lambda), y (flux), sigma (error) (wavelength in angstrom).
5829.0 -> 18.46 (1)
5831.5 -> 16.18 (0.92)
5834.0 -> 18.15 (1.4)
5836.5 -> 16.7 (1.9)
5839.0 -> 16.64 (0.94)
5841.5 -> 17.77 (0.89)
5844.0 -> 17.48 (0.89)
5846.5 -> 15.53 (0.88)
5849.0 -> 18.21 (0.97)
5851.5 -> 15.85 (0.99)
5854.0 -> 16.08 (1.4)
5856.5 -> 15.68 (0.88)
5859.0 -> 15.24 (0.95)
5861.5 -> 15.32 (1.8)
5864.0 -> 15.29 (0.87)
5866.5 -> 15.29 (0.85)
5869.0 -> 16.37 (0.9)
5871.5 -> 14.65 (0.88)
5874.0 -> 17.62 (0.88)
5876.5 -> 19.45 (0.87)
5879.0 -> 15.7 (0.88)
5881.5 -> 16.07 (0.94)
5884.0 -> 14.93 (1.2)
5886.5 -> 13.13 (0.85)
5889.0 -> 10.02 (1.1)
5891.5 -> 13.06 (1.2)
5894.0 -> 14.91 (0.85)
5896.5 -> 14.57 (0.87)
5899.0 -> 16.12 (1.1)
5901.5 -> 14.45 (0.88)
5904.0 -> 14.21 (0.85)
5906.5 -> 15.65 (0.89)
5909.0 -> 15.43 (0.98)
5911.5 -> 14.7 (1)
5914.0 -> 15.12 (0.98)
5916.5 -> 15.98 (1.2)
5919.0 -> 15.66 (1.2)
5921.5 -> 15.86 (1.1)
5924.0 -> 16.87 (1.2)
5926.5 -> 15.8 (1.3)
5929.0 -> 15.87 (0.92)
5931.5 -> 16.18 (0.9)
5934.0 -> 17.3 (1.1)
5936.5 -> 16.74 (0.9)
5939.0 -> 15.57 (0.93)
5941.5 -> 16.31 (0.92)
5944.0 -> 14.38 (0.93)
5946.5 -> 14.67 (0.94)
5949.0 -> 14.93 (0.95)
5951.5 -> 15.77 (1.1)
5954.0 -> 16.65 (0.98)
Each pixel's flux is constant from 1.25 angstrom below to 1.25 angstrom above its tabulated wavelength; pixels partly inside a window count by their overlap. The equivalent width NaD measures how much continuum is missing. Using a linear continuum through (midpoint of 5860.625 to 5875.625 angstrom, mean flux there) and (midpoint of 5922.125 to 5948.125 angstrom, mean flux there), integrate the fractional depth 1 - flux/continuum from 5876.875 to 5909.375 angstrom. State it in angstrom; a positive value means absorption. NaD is 2.7 angstrom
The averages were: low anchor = 15.9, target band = 14.6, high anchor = 16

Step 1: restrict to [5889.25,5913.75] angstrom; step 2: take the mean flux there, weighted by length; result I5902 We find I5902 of 14.6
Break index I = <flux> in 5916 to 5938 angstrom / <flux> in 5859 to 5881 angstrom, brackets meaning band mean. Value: 1.01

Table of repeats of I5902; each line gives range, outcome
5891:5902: 14.7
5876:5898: 14.5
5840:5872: 16.1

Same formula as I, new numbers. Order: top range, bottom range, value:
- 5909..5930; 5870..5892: 1.04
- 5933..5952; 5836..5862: 0.95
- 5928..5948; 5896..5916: 1.05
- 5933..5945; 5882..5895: 1.20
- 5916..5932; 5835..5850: 0.94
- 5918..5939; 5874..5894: 1.10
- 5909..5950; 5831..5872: 0.97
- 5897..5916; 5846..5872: 0.96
